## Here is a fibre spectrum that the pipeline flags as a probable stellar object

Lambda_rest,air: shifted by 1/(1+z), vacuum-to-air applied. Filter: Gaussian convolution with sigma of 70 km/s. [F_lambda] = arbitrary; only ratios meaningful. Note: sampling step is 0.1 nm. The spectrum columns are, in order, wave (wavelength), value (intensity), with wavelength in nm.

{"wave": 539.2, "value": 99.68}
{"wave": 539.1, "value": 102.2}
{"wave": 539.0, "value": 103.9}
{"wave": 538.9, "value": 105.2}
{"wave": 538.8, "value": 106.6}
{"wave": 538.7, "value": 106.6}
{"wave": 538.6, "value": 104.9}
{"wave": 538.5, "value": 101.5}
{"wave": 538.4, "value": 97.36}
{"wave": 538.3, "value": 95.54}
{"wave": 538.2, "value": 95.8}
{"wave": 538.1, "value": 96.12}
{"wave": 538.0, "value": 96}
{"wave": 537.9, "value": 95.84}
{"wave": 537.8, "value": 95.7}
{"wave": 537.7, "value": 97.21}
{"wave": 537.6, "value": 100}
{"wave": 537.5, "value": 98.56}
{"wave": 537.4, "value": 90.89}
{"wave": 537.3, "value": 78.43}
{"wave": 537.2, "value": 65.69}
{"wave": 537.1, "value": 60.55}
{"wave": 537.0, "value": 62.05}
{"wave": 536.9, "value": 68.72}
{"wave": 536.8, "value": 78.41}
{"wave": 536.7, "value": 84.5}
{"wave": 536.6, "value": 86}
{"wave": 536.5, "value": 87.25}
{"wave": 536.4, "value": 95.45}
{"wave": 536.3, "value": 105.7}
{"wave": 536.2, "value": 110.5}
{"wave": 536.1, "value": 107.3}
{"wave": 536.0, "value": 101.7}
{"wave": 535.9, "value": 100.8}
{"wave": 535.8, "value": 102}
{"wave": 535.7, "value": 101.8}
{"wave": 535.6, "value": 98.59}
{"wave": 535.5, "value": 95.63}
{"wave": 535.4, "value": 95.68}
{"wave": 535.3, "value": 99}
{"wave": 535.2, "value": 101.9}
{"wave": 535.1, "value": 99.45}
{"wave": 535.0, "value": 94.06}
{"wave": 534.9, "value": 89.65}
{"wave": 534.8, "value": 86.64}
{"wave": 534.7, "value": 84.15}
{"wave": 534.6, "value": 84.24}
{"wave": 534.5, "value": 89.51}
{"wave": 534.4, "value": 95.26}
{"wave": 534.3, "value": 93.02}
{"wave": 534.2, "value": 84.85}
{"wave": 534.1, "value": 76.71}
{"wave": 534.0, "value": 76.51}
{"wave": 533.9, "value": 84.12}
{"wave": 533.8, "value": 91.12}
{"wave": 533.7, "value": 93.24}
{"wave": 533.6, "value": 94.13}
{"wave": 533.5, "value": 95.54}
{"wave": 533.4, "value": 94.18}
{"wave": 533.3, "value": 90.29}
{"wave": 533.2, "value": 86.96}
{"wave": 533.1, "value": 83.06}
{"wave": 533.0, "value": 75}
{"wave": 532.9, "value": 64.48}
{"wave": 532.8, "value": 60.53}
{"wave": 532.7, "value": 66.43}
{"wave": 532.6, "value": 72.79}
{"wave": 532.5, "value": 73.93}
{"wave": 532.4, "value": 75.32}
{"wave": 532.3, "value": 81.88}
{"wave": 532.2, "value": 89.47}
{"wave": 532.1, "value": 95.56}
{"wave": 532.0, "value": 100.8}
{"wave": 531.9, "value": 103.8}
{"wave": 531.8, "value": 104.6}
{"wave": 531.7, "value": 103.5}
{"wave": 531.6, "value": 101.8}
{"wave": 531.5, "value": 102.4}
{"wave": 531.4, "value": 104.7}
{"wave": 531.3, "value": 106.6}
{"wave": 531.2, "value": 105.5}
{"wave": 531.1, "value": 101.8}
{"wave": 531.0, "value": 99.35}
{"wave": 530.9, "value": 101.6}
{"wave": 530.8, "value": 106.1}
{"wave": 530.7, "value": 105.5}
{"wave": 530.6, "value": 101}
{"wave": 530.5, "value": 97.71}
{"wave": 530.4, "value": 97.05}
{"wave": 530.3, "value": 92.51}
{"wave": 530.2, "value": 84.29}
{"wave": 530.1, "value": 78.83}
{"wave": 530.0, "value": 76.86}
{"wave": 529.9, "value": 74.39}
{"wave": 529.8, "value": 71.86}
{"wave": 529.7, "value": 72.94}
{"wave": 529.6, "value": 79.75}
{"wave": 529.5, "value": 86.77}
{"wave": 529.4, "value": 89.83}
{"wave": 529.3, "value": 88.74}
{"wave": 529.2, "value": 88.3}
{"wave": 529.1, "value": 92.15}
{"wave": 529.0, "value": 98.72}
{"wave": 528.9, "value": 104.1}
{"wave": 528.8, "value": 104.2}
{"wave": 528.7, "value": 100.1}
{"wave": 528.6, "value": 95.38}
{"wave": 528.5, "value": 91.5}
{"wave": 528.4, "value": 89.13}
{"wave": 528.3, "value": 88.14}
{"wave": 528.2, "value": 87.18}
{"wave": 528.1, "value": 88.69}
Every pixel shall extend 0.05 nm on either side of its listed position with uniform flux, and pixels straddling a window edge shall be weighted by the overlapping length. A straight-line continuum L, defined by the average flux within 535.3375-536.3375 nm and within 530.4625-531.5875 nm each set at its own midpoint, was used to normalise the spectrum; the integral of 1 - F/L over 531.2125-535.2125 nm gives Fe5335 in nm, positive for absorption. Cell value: 0.53 nm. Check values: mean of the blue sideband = 103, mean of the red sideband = 102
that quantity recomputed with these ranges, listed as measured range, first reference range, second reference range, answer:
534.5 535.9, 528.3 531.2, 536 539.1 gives -0.03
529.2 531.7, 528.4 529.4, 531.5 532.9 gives -0.05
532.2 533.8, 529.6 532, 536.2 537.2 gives 0.16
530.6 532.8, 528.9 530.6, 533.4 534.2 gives -0.19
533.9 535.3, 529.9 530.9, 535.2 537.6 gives 0.03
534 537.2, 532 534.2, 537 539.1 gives -0.08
